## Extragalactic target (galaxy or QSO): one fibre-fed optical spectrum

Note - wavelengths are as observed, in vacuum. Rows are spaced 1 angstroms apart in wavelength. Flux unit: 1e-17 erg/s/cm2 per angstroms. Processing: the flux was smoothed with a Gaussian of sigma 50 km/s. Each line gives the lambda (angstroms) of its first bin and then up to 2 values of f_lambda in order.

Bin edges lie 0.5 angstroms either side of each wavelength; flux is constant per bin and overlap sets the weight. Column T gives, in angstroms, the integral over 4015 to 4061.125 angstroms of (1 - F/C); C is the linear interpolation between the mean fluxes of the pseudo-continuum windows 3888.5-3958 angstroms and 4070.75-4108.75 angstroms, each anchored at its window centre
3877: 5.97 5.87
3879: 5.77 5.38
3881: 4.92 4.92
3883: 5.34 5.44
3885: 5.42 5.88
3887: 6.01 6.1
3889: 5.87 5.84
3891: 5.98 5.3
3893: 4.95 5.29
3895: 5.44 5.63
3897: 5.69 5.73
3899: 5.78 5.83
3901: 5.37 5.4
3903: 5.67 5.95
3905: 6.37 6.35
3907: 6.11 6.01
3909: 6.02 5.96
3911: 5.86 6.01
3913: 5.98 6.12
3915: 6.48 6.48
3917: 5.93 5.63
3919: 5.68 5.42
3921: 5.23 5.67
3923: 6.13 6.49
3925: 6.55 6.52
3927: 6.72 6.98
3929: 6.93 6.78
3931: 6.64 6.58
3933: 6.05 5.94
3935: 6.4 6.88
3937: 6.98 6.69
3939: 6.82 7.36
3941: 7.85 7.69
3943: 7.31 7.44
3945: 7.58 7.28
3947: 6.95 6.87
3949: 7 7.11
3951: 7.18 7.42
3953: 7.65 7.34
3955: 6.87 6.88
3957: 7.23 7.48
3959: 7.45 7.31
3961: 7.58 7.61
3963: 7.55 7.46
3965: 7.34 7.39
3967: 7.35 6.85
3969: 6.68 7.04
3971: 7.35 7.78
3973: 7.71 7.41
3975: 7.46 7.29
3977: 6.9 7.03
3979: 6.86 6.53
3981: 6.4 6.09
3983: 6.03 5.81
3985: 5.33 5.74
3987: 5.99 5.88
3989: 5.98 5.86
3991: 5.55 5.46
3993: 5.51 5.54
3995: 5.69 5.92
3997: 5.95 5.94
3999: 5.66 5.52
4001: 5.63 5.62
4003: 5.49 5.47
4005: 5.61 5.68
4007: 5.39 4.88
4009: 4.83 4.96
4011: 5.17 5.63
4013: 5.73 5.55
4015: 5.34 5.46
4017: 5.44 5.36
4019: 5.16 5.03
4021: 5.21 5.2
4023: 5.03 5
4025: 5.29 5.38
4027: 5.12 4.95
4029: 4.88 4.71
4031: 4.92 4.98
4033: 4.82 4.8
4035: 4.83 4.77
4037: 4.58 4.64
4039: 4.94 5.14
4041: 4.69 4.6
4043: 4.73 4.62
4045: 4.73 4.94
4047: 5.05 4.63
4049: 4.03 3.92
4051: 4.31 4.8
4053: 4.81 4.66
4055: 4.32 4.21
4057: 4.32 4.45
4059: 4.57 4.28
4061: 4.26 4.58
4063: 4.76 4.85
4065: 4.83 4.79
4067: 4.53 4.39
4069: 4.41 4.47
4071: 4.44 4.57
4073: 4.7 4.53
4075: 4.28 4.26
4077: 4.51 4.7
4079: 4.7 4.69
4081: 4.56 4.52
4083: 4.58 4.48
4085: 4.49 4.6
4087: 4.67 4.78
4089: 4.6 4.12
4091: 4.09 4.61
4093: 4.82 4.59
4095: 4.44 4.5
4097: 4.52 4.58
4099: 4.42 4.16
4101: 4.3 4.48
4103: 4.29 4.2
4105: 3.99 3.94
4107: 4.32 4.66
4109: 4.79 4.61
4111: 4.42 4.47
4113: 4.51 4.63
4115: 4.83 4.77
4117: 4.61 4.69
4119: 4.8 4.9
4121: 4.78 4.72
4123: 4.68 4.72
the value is 2.39 angstroms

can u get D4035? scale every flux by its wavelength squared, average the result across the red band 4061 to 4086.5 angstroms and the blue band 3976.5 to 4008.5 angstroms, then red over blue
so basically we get 0.81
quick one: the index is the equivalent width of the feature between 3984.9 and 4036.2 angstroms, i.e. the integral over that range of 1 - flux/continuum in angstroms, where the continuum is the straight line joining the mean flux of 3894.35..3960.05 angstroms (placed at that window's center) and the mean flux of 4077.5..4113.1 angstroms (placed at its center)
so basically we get 1.2 angstroms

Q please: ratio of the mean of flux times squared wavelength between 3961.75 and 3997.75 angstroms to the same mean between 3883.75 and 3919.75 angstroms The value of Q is 1.17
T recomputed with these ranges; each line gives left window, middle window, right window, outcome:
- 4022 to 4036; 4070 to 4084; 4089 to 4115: 0.2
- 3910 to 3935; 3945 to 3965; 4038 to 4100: -5.0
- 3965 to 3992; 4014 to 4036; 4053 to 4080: 1.7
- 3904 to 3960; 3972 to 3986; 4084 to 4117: -1.5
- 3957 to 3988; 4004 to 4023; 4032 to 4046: 1.0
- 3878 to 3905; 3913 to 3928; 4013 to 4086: -1.8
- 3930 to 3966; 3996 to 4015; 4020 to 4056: 0.5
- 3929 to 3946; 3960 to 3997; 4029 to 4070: -3.0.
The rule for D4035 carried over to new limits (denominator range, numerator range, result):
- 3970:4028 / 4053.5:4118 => 0.81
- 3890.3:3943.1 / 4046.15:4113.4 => 0.79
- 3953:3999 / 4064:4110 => 0.71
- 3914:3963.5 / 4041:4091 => 0.71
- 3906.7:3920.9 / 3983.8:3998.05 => 1.00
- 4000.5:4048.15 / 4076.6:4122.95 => 0.92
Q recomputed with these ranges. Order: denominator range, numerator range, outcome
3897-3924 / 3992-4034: 0.95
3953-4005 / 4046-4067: 0.72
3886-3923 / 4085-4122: 0.86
